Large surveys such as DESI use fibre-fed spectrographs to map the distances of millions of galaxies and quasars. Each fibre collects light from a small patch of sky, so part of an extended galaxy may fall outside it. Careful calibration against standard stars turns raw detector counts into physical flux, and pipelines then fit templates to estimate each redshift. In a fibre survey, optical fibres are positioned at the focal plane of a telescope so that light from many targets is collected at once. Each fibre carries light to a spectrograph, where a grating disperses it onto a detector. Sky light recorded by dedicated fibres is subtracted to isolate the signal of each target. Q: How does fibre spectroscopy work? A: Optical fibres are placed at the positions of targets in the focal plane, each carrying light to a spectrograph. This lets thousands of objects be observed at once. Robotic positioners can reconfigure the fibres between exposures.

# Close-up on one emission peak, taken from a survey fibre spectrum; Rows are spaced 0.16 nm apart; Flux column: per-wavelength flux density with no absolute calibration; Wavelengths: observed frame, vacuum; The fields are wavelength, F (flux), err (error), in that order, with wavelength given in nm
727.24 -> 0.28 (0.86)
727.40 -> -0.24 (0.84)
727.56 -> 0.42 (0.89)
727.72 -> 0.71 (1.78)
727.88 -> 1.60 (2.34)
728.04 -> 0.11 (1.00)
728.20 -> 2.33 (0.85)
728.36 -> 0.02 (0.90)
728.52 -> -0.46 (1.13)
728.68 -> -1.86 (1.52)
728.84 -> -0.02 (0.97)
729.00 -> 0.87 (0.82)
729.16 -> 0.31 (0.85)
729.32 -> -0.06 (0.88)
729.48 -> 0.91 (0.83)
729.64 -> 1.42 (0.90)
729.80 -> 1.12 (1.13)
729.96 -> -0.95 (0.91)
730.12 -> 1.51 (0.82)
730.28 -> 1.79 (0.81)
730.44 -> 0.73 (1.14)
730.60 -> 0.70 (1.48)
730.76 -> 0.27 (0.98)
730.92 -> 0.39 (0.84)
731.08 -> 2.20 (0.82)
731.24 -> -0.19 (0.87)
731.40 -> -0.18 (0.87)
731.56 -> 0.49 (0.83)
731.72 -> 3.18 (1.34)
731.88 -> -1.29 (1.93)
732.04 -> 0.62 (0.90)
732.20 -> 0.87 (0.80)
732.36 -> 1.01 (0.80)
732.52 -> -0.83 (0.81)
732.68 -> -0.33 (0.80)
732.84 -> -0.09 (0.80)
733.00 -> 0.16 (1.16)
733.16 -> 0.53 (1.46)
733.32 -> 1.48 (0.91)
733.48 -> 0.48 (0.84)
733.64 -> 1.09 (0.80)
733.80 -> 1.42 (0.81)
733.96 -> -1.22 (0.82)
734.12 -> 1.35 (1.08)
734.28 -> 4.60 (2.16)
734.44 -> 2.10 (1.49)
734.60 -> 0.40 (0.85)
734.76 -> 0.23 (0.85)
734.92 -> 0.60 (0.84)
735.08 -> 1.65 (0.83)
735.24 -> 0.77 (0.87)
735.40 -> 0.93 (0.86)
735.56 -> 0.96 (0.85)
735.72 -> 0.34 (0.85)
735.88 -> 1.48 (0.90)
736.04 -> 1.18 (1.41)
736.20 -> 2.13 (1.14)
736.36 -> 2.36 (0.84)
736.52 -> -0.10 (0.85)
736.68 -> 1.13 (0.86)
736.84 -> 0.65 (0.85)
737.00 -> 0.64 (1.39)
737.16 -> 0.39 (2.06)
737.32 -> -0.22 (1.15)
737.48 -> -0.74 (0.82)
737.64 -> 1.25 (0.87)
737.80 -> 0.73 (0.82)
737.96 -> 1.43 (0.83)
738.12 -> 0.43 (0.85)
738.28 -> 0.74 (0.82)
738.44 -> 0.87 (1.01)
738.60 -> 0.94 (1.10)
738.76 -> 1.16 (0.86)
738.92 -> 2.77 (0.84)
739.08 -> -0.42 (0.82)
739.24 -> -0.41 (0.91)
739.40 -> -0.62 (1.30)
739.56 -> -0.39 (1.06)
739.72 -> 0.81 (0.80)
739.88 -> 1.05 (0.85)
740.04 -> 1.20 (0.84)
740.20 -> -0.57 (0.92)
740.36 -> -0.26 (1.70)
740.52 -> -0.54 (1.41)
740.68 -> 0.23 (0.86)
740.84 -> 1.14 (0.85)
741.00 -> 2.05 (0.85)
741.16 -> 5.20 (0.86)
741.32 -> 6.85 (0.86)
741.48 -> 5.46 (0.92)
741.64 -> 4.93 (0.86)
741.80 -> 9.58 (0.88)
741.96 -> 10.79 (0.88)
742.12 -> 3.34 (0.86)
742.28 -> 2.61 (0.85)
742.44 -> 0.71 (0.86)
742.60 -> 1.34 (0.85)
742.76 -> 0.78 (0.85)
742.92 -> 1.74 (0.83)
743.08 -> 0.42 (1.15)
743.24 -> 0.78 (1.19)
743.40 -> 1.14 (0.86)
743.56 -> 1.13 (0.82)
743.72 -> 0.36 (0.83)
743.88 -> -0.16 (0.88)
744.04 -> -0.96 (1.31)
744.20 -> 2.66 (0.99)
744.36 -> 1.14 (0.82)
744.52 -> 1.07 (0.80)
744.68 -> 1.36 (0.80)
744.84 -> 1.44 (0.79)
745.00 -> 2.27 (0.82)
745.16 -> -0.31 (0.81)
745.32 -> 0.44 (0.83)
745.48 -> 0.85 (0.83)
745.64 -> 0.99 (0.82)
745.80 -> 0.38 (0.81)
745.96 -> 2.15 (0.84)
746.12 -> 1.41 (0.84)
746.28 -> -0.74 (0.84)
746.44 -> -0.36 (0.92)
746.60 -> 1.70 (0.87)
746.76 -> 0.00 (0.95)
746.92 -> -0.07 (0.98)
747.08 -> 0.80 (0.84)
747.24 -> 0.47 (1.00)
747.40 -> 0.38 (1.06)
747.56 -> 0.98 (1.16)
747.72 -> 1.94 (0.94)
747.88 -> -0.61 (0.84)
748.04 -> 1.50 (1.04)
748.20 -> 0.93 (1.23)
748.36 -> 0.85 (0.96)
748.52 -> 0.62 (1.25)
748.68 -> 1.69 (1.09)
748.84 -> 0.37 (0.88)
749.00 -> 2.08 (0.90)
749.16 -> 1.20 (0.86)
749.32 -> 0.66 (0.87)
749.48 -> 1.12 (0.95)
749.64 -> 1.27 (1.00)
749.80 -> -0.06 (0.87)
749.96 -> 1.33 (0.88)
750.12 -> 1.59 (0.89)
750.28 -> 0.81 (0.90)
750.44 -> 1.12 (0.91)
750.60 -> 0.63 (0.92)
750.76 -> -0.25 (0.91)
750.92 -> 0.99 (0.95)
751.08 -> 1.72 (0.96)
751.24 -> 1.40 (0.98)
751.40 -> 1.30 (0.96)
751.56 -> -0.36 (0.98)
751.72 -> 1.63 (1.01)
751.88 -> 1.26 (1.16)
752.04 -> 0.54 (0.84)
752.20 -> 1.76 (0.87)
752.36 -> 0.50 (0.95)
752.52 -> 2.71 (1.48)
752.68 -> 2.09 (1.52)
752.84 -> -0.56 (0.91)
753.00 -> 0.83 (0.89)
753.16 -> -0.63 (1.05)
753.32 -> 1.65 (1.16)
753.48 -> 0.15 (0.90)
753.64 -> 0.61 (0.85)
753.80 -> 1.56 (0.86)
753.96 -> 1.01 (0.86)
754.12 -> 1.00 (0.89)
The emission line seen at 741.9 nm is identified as [O II] 3727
